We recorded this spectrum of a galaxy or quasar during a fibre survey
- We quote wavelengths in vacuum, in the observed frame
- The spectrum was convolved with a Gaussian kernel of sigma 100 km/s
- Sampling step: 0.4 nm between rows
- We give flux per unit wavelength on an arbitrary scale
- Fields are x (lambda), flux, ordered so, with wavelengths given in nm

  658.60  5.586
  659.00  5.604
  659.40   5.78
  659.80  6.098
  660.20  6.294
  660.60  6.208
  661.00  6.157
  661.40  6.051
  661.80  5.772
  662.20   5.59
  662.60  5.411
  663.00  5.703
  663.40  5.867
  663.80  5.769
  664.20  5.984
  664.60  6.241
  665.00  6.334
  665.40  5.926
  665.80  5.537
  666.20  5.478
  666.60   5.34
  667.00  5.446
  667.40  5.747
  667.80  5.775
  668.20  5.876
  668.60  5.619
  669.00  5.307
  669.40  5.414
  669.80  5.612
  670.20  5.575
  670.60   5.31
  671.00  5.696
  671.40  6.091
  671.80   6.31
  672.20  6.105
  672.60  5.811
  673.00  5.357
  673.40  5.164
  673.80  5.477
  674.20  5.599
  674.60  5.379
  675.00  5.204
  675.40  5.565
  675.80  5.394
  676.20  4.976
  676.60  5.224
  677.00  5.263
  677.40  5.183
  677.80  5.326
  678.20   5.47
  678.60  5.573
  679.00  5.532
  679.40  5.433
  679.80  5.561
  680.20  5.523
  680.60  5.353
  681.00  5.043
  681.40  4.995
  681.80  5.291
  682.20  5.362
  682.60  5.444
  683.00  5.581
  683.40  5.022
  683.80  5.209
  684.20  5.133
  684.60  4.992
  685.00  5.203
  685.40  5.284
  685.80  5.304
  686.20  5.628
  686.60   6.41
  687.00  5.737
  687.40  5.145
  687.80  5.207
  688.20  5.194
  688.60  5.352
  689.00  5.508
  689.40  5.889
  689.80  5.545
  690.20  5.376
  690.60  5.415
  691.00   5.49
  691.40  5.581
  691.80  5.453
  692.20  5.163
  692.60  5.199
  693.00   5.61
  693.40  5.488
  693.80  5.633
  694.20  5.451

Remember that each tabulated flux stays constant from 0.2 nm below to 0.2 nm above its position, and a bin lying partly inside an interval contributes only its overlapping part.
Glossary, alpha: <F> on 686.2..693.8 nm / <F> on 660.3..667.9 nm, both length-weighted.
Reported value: 0.95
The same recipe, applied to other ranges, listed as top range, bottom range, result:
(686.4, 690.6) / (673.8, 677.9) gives 1.04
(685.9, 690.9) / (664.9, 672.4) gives 0.97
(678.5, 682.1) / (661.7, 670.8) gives 0.94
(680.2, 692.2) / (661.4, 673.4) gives 0.94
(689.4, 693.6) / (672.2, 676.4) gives 1.01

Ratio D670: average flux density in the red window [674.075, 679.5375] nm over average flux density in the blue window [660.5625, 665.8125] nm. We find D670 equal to 0.91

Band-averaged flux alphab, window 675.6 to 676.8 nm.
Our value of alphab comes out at 5.2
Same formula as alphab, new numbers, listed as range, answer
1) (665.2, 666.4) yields 5.65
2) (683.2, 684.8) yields 5.09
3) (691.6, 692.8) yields 5.27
